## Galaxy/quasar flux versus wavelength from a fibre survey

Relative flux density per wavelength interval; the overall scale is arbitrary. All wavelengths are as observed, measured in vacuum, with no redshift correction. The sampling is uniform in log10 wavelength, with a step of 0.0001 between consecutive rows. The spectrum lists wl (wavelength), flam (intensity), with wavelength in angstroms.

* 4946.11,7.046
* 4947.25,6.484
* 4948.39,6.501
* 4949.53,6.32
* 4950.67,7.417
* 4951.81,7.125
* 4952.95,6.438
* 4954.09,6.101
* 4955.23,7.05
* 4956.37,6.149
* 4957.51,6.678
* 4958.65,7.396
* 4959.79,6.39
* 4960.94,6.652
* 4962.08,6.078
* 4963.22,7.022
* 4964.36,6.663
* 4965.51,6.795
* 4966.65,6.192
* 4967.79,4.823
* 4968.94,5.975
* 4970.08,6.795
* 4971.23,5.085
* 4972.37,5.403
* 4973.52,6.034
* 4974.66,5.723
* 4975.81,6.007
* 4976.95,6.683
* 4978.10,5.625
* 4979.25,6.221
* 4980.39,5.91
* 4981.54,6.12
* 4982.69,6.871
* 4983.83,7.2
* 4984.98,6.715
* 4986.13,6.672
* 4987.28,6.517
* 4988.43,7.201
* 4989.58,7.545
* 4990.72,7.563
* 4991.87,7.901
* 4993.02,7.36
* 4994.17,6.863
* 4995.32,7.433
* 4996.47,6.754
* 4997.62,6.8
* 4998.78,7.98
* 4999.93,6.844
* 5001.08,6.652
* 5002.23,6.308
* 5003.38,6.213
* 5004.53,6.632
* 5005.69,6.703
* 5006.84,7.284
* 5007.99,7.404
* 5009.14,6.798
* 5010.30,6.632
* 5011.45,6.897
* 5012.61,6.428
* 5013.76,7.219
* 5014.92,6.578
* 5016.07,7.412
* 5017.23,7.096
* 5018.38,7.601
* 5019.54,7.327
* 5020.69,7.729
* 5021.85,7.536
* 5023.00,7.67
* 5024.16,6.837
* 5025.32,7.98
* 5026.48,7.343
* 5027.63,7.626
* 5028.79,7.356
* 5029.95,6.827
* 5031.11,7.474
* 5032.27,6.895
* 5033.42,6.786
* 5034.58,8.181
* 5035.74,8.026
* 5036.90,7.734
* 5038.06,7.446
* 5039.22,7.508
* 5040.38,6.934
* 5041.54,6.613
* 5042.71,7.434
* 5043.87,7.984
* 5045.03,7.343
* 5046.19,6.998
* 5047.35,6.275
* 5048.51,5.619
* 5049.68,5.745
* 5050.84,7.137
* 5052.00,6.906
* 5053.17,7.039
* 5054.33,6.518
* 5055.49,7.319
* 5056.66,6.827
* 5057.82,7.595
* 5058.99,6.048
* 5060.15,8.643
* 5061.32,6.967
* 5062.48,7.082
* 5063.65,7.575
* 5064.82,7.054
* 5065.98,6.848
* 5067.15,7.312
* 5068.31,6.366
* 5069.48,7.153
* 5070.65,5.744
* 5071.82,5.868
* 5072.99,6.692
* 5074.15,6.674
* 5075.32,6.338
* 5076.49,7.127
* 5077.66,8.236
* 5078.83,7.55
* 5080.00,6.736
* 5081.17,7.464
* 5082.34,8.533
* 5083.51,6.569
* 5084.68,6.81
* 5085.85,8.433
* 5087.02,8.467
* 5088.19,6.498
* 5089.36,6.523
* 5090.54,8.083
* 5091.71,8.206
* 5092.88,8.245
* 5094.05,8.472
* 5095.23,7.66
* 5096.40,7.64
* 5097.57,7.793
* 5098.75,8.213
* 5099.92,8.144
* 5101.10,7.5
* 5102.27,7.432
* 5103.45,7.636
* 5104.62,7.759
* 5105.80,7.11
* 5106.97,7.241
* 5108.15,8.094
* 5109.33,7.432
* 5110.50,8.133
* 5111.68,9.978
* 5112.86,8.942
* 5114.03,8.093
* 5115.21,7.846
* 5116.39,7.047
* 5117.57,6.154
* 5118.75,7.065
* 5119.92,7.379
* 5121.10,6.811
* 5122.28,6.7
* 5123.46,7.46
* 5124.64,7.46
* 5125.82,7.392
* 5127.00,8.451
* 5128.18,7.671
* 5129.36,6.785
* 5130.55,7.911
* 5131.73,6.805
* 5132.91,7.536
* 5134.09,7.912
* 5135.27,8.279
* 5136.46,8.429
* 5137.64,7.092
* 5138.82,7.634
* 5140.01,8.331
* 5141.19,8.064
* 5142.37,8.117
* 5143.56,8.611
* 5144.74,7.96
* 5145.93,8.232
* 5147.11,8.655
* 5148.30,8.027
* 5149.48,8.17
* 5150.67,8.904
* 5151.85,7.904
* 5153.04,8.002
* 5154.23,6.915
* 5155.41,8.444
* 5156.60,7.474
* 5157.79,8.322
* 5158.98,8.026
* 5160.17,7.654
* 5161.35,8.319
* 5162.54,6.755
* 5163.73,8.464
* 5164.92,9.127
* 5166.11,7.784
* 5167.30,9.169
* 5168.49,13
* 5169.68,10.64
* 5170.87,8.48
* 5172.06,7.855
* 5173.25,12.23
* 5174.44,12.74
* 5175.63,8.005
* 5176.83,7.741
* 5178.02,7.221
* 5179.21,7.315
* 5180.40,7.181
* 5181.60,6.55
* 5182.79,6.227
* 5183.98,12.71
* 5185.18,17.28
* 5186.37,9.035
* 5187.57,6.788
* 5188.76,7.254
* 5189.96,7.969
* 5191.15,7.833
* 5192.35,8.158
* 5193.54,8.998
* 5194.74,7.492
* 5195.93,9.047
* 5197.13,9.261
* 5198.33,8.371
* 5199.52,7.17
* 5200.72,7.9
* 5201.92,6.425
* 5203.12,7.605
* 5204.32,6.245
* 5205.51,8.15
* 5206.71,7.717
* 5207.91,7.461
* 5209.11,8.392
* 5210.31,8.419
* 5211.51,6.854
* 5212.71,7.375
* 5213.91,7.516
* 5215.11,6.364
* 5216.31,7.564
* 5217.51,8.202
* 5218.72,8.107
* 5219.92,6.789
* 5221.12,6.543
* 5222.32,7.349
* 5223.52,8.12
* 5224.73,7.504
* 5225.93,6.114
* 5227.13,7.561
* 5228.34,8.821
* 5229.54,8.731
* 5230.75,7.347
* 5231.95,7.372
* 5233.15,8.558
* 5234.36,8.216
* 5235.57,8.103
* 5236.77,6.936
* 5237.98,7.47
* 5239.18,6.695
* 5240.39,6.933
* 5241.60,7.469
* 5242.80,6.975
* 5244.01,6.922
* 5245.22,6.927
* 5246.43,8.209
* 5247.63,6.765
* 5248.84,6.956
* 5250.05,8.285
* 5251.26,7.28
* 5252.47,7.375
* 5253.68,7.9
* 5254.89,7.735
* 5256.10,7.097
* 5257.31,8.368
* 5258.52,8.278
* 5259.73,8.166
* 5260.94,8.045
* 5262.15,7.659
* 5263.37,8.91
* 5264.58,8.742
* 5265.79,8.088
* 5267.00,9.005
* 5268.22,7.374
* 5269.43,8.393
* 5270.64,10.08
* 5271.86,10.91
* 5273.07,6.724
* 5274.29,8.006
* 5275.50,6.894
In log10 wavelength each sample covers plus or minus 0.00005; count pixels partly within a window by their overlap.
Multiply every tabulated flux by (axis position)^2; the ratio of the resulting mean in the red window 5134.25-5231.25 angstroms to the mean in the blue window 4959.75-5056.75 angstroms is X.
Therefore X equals 1.28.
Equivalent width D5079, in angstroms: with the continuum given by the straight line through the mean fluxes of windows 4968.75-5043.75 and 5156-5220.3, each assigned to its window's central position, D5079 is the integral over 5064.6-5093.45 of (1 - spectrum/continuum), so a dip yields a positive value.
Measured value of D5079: 1.27 angstroms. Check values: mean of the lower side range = 6.95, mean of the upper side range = 8.35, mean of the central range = 7.18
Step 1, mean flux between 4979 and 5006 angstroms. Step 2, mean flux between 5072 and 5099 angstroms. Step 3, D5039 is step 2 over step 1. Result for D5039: 1.1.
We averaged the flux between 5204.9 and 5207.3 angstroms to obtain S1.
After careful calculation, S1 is 7.94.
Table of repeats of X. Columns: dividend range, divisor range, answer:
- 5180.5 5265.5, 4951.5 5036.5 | 1.26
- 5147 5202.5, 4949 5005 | 1.41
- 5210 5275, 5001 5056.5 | 1.19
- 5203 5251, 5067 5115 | 1.05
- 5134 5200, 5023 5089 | 1.25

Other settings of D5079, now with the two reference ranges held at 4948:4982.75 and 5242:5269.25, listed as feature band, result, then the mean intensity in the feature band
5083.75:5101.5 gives -2.03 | 7.76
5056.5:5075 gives -0.19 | 6.9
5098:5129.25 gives -2.56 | 7.65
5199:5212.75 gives 0.09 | 7.48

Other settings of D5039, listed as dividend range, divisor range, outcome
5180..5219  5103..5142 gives 1.06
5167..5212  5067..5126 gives 1.15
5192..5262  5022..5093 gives 1.06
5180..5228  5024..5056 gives 1.11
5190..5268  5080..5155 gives 0.99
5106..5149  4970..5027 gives 1.14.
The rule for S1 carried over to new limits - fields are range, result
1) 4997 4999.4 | 7.35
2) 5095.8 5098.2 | 7.73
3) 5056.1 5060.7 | 7.28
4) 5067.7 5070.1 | 6.76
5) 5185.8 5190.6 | 7.75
